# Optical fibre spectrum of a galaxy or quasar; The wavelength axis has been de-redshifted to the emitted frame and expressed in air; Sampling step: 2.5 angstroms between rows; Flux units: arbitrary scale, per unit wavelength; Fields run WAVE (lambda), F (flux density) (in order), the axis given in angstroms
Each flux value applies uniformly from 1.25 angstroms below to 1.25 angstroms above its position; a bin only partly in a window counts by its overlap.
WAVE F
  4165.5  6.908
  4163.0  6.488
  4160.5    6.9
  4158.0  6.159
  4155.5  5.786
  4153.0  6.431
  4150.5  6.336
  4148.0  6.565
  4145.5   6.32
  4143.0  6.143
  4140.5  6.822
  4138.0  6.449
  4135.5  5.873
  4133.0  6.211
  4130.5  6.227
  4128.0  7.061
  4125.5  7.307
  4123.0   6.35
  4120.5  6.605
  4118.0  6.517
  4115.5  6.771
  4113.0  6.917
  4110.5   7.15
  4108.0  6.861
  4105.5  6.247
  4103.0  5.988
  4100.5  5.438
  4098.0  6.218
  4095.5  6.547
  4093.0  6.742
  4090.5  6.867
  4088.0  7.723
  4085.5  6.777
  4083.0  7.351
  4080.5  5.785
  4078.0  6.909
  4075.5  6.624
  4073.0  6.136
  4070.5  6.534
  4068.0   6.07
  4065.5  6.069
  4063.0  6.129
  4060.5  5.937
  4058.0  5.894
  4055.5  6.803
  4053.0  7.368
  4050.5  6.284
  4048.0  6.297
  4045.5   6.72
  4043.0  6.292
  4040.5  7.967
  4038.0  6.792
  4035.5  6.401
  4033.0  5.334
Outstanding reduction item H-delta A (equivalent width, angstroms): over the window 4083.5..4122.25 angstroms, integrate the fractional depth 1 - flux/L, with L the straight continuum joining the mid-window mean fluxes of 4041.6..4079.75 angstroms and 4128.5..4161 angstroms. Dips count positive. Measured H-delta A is -1.64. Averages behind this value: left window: 6.4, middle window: 6.64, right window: 6.33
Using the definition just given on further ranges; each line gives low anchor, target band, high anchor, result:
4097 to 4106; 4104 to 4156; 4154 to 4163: -3.44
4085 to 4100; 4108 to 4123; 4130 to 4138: -0.81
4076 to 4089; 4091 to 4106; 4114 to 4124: 1.15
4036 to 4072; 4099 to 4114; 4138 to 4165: 0.08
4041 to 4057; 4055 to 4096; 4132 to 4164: 0.43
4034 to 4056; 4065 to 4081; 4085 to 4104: 0.70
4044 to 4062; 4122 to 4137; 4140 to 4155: -0.25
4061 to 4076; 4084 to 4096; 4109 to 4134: -1.01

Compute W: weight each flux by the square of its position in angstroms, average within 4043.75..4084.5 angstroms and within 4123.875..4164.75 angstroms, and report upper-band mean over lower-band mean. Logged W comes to 1.04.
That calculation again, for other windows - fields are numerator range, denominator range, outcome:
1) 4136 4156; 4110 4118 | 0.94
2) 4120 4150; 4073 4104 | 1.01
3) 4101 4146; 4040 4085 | 1.04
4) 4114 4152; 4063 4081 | 1.06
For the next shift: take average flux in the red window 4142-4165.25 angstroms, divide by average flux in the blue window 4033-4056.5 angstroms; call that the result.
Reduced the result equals 1.0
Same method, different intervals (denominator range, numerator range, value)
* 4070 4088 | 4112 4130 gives 1.01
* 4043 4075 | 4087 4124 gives 1.04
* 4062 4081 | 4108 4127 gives 1.08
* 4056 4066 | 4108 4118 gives 1.14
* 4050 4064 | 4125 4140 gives 1.01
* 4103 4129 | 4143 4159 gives 0.93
